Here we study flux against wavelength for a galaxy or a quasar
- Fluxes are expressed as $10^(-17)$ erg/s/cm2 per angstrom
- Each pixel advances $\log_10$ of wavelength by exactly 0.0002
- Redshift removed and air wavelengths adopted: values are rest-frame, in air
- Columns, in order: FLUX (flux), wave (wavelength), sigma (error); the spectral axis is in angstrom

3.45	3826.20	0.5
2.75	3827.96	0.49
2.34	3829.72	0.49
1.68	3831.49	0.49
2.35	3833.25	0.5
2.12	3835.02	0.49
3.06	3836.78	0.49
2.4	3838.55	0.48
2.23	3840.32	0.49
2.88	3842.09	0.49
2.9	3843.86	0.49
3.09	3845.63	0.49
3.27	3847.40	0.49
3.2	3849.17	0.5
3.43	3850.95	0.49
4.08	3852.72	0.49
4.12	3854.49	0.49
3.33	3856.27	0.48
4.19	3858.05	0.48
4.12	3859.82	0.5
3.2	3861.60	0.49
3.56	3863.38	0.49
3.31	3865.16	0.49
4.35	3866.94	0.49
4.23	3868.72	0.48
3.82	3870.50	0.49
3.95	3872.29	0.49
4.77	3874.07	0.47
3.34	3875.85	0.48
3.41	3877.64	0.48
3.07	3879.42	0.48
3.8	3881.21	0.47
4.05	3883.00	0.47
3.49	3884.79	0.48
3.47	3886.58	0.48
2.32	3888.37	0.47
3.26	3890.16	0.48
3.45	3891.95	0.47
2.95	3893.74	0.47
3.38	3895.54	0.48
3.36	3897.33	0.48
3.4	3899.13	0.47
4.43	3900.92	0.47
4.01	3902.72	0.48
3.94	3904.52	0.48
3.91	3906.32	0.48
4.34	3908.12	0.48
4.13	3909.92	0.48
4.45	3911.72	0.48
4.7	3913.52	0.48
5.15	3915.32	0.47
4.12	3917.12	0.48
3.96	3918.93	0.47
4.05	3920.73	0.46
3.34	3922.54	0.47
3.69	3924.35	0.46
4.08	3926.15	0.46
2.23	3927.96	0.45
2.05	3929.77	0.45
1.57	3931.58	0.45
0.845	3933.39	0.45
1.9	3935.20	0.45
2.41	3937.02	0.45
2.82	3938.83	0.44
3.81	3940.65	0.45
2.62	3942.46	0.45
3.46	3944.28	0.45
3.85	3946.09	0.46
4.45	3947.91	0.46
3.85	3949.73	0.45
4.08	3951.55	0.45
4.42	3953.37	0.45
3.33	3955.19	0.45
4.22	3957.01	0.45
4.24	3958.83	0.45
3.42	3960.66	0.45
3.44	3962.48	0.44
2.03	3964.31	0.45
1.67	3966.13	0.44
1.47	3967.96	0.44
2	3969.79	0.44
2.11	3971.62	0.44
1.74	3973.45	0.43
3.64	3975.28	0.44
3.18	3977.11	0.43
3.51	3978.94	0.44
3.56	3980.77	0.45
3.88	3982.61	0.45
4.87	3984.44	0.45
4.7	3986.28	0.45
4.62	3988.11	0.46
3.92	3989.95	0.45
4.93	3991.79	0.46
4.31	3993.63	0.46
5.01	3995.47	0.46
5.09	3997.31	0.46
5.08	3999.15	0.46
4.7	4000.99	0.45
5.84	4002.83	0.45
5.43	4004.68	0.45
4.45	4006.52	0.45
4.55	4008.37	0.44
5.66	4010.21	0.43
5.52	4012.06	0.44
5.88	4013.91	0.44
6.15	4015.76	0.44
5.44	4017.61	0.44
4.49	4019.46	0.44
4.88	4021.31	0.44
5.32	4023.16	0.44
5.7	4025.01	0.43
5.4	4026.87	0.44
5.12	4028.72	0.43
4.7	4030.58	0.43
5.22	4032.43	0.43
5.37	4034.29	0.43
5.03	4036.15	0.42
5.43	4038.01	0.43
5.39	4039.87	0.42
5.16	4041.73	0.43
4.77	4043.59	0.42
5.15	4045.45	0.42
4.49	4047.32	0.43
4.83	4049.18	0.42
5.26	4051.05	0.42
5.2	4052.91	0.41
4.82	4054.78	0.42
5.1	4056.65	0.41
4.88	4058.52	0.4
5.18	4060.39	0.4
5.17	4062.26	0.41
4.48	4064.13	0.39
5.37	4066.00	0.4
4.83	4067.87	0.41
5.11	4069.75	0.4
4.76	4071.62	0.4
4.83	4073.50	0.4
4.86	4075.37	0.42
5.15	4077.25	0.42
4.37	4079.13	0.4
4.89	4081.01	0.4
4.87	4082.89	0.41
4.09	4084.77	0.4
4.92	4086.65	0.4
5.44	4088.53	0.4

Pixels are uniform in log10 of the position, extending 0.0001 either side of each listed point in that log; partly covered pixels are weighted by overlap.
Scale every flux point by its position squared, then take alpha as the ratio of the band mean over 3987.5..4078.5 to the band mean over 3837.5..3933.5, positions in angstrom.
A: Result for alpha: 1.5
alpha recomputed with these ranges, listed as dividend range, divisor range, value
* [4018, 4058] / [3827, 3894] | 1.68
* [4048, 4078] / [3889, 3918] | 1.38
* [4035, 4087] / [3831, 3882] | 1.63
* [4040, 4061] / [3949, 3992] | 1.52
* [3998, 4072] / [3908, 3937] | 1.62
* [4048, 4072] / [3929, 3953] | 1.80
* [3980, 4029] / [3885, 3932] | 1.44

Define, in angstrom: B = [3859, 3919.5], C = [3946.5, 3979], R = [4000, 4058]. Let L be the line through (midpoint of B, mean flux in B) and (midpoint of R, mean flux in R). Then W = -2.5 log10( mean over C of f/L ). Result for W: 0.39 mag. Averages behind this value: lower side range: 3.8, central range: 3.16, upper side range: 5.17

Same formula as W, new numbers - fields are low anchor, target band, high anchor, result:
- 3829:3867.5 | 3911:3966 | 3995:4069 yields 0.21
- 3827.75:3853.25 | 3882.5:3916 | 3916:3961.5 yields -0.22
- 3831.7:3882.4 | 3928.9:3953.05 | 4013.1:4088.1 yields 0.37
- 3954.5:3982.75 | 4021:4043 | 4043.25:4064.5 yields -0.18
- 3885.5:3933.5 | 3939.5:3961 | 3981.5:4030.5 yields 0.10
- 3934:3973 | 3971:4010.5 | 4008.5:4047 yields -0.02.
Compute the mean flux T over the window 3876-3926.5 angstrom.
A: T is 3.77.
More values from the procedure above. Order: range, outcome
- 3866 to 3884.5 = 3.86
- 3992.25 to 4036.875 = 5.18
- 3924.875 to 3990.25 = 3.16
